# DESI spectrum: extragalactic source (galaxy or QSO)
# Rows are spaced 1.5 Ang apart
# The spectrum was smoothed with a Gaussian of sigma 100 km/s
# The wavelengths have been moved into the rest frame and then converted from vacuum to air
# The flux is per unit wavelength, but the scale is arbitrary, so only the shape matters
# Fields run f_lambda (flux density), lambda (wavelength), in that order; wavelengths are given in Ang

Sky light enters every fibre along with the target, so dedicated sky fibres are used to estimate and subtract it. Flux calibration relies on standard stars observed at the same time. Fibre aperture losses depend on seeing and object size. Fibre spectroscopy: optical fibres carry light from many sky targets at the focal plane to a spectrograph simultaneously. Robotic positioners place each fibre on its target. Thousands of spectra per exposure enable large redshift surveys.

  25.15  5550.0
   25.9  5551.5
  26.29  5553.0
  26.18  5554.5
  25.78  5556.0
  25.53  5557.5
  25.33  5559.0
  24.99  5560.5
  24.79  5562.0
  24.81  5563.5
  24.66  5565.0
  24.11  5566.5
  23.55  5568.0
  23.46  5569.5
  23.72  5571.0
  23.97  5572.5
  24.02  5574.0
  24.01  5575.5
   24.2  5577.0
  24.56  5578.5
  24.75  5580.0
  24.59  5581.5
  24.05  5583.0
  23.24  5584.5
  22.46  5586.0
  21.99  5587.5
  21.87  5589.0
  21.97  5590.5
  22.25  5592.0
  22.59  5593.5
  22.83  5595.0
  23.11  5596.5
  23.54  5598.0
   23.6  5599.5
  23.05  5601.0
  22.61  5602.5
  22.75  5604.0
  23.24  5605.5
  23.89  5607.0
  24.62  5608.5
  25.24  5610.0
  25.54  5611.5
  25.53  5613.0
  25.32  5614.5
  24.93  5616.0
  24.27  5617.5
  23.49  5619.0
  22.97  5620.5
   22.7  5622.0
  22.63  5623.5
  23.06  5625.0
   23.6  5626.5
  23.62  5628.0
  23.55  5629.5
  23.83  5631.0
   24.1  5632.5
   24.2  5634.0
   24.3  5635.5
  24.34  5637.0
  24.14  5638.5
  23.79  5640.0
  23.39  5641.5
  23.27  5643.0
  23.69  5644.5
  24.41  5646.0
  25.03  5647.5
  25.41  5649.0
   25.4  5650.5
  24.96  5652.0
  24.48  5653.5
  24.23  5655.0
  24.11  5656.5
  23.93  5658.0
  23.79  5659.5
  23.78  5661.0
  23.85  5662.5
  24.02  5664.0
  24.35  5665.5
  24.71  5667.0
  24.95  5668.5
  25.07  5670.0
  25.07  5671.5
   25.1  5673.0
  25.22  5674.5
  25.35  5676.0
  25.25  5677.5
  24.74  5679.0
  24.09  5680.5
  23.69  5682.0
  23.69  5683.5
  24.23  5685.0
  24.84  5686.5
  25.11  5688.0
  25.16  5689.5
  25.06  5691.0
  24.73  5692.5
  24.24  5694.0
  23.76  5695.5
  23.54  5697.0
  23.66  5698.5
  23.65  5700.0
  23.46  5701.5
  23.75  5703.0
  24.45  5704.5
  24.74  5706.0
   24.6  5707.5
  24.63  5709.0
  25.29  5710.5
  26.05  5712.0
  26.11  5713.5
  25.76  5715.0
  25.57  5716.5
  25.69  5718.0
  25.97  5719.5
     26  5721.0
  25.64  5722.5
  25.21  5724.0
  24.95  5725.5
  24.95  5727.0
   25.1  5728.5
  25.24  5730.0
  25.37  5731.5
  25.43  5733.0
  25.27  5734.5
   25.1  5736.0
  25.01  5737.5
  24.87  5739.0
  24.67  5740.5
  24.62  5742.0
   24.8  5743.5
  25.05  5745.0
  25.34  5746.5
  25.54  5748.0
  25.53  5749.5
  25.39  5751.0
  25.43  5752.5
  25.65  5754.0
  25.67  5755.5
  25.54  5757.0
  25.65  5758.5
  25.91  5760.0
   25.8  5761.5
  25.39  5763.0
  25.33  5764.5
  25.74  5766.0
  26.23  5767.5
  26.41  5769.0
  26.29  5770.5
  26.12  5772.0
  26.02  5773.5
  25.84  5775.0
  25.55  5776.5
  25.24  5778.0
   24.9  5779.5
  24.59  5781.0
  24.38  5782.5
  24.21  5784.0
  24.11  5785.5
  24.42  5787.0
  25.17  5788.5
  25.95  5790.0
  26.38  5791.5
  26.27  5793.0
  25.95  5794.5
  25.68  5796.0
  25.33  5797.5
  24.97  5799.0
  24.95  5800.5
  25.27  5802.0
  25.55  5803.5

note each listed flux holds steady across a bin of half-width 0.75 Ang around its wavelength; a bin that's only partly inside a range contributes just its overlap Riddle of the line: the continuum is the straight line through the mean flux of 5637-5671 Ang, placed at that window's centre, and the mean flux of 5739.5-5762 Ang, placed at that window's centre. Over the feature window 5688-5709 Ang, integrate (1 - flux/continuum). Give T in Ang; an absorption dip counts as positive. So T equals 0.5 Ang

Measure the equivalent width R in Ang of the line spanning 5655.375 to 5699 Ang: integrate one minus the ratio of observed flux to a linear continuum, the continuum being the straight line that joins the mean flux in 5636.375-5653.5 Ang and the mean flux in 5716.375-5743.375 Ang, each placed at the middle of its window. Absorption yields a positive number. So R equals 0.4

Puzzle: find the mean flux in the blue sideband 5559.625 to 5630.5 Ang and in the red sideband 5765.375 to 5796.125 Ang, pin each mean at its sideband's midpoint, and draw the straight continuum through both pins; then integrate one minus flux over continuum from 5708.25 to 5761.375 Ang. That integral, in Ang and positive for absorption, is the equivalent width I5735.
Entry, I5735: -0.7 Ang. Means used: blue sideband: 23.7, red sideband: 25.5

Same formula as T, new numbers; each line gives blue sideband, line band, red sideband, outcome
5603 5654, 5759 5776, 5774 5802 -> -0.6 Ang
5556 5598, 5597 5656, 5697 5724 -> 0.5 Ang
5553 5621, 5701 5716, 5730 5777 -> 0.1 Ang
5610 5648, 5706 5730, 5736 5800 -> -0.5 Ang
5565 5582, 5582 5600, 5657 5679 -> 1.0 Ang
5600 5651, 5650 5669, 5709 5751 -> 0.1 Ang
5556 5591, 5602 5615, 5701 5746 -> 0.0 Ang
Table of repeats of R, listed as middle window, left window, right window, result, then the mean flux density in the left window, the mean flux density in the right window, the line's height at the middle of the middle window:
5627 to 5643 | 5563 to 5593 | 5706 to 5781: 0.2 Ang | 23.6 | 25.4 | 24.2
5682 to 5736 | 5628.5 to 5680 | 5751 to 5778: 0.5 Ang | 24.4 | 25.8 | 25.1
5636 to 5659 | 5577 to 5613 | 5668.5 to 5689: 0.0 Ang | 23.5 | 24.7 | 24.3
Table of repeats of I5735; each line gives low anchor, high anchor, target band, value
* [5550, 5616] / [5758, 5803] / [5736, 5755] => 0.04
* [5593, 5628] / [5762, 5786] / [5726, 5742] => -0.05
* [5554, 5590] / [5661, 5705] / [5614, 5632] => 0.47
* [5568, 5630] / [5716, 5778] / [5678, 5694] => 0.11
